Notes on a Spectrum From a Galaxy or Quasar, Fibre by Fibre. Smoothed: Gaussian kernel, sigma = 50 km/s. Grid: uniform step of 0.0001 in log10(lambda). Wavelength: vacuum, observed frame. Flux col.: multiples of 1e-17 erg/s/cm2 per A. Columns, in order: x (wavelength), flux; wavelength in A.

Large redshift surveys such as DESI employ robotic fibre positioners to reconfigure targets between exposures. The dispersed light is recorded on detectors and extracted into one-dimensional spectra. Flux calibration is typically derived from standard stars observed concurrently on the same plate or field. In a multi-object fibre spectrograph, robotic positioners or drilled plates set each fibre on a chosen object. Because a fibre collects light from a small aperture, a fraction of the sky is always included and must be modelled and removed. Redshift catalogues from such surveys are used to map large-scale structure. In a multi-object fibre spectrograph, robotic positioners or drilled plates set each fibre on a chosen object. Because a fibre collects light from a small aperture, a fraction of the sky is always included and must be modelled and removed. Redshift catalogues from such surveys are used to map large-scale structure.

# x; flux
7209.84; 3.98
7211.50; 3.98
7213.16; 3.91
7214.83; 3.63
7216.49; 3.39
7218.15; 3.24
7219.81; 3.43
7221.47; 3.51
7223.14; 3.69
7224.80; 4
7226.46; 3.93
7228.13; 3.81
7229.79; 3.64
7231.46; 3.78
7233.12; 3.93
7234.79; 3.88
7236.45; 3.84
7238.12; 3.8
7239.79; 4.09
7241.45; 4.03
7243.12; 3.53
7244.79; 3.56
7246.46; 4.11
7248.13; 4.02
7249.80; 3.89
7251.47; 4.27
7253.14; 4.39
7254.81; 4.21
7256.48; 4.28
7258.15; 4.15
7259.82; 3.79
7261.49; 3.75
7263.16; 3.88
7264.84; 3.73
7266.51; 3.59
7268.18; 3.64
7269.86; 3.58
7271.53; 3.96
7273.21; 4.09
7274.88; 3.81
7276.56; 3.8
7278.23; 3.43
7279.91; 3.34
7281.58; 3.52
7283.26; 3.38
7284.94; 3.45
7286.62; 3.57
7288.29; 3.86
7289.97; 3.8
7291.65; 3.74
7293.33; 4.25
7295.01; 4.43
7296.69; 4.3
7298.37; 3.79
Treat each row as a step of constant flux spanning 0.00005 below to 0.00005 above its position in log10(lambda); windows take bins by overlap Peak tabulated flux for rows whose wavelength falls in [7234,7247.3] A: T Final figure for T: 4.11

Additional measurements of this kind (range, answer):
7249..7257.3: 4.39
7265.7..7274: 4.09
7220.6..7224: 3.69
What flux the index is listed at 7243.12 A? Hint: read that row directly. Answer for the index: 3.53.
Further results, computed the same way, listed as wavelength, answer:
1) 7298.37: 3.79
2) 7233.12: 3.93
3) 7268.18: 3.64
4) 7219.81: 3.43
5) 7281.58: 3.52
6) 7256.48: 4.28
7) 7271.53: 3.96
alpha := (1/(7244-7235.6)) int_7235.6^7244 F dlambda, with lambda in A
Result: 3.86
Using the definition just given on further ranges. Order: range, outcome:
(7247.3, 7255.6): 4.16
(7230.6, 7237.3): 3.86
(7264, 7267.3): 3.66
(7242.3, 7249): 3.8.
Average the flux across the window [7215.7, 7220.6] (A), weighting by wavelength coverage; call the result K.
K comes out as 3.36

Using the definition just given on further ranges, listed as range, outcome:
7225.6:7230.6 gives 3.8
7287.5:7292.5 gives 3.8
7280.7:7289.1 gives 3.56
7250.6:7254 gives 4.32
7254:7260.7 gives 4.11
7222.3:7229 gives 3.86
